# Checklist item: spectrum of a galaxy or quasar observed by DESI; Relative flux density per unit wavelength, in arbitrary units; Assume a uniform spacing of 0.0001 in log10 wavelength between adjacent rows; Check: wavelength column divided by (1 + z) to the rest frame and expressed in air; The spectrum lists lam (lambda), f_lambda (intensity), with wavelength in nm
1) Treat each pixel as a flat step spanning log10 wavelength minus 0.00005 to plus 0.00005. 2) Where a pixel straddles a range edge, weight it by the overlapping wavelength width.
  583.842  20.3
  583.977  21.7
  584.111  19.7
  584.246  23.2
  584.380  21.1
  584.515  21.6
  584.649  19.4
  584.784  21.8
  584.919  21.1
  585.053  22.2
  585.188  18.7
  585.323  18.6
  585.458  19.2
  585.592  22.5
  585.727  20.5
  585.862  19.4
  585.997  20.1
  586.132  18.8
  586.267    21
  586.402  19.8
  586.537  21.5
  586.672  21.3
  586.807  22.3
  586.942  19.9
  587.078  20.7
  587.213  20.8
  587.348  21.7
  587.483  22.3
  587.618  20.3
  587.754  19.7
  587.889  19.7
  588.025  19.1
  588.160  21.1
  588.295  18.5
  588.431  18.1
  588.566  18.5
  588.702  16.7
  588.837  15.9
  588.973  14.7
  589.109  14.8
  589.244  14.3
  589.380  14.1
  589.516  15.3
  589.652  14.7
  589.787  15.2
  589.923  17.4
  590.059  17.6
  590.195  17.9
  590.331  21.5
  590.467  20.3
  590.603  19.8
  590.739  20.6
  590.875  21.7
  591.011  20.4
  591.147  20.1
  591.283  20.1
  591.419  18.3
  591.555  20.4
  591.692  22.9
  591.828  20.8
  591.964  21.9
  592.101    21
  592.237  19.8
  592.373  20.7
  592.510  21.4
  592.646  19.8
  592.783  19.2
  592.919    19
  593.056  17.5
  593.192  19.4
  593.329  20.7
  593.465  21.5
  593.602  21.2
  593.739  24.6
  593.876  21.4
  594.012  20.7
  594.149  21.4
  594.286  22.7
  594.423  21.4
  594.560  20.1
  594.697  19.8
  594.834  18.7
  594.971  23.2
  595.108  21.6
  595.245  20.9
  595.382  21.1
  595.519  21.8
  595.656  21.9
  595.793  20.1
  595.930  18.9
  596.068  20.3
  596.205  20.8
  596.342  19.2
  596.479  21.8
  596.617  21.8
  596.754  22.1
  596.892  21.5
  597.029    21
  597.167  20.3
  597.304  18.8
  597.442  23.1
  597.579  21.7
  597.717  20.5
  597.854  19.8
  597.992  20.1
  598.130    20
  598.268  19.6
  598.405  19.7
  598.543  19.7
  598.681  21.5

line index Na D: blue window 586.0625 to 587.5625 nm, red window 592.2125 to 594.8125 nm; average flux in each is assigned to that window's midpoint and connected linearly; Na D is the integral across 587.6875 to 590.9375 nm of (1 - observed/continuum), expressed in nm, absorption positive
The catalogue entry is 0.47 nm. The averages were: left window 20.9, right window 20.6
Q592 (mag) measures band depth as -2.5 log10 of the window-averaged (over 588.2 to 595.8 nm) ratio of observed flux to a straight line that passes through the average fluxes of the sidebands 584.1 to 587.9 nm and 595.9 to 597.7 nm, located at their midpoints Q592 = 0.07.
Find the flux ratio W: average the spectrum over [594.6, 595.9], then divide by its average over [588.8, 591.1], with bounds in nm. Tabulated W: 1.20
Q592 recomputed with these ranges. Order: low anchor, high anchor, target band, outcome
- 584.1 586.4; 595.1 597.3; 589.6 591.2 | 0.094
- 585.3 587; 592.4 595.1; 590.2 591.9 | 0.008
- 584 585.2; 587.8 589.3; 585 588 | -0.063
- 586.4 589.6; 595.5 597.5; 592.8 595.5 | -0.032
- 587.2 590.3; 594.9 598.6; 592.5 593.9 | -0.055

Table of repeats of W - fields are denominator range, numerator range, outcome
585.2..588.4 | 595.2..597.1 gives 1.03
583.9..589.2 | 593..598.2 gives 1.05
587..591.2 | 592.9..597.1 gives 1.13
